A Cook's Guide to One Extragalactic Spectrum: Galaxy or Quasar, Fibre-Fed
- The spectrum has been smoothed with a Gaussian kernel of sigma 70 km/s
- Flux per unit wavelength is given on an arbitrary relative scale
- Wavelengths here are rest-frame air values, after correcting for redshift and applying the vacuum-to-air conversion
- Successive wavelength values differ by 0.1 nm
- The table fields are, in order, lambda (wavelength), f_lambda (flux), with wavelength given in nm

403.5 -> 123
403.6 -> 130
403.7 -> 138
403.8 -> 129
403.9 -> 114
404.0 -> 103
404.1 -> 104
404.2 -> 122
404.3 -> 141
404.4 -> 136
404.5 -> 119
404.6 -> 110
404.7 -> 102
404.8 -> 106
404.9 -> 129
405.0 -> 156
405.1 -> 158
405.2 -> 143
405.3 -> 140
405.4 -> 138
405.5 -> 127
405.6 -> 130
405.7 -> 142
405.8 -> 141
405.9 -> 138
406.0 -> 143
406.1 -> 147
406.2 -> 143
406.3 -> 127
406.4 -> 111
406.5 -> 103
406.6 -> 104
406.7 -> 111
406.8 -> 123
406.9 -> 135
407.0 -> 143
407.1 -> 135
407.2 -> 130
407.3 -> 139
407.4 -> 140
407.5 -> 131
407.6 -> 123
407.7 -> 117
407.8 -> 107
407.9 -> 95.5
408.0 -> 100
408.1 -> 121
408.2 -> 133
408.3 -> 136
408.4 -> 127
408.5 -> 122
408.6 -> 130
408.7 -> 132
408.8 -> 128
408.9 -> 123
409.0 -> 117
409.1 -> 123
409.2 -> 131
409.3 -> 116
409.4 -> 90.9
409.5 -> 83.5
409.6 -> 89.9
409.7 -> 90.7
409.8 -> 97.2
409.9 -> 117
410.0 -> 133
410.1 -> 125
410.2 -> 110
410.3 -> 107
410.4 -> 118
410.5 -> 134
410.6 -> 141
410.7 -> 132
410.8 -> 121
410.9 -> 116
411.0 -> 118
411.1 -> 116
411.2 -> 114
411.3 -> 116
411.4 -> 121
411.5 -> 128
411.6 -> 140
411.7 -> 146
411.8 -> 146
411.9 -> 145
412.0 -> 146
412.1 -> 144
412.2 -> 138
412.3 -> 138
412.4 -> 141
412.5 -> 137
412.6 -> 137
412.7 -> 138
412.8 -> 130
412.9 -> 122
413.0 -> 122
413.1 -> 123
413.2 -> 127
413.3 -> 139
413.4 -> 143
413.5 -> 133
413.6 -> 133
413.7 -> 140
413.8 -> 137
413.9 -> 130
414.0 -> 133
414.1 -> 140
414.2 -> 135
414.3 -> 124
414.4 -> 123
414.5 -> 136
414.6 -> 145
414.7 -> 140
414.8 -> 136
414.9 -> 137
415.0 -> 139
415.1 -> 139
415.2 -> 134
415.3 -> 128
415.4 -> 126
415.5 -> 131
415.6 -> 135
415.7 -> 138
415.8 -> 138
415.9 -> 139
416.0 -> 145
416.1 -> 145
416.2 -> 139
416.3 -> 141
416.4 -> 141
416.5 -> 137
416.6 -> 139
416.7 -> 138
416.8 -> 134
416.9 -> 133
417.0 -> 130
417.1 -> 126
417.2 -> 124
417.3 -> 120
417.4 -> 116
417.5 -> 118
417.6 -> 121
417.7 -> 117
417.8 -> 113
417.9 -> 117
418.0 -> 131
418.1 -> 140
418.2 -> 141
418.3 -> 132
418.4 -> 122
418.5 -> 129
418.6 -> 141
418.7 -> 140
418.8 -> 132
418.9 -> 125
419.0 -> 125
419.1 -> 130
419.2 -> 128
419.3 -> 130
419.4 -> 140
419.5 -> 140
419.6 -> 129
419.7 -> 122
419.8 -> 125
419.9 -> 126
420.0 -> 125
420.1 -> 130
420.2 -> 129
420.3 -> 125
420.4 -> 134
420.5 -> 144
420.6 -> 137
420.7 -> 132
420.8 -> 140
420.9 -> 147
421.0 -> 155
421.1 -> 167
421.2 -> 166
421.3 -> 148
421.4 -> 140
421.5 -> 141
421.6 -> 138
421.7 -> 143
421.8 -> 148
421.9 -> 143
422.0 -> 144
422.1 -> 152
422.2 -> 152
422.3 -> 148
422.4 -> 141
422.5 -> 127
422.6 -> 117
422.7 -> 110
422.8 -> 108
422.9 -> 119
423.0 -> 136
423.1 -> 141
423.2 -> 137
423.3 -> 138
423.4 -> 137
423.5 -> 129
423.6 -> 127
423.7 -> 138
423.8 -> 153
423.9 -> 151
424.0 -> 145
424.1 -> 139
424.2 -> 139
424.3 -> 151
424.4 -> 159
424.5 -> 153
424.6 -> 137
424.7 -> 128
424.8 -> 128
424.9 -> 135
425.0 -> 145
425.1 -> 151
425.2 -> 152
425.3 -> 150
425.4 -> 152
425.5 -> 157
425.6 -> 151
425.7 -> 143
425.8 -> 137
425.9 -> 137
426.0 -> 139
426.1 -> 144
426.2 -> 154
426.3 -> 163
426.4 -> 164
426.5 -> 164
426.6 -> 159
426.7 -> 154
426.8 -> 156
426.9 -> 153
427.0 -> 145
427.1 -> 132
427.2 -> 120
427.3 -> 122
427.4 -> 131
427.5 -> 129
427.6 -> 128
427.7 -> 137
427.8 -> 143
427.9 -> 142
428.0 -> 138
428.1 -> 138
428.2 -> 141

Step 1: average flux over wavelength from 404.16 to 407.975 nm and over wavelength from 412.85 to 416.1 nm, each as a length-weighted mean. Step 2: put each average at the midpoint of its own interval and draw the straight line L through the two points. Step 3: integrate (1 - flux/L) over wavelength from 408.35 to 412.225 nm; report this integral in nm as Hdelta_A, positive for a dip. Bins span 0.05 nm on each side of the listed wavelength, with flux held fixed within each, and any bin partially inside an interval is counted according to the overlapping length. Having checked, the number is 0.27 nm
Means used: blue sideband 128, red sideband 134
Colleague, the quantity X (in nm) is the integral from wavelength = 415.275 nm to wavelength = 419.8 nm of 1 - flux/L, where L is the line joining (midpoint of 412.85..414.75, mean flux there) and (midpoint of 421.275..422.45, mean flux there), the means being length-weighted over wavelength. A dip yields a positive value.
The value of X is 0.23 nm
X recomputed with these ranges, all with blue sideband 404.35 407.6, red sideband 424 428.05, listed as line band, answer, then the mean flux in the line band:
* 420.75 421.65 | -0.05 nm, 149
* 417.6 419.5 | 0.13 nm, 130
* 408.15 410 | 0.23 nm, 116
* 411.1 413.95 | 0.02 nm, 134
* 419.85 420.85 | 0.06 nm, 132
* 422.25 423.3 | 0.10 nm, 129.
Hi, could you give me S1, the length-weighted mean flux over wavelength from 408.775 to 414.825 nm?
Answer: 127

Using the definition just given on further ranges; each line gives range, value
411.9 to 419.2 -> 133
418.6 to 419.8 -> 131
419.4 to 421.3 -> 138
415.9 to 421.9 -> 134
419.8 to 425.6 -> 140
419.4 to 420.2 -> 129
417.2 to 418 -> 119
